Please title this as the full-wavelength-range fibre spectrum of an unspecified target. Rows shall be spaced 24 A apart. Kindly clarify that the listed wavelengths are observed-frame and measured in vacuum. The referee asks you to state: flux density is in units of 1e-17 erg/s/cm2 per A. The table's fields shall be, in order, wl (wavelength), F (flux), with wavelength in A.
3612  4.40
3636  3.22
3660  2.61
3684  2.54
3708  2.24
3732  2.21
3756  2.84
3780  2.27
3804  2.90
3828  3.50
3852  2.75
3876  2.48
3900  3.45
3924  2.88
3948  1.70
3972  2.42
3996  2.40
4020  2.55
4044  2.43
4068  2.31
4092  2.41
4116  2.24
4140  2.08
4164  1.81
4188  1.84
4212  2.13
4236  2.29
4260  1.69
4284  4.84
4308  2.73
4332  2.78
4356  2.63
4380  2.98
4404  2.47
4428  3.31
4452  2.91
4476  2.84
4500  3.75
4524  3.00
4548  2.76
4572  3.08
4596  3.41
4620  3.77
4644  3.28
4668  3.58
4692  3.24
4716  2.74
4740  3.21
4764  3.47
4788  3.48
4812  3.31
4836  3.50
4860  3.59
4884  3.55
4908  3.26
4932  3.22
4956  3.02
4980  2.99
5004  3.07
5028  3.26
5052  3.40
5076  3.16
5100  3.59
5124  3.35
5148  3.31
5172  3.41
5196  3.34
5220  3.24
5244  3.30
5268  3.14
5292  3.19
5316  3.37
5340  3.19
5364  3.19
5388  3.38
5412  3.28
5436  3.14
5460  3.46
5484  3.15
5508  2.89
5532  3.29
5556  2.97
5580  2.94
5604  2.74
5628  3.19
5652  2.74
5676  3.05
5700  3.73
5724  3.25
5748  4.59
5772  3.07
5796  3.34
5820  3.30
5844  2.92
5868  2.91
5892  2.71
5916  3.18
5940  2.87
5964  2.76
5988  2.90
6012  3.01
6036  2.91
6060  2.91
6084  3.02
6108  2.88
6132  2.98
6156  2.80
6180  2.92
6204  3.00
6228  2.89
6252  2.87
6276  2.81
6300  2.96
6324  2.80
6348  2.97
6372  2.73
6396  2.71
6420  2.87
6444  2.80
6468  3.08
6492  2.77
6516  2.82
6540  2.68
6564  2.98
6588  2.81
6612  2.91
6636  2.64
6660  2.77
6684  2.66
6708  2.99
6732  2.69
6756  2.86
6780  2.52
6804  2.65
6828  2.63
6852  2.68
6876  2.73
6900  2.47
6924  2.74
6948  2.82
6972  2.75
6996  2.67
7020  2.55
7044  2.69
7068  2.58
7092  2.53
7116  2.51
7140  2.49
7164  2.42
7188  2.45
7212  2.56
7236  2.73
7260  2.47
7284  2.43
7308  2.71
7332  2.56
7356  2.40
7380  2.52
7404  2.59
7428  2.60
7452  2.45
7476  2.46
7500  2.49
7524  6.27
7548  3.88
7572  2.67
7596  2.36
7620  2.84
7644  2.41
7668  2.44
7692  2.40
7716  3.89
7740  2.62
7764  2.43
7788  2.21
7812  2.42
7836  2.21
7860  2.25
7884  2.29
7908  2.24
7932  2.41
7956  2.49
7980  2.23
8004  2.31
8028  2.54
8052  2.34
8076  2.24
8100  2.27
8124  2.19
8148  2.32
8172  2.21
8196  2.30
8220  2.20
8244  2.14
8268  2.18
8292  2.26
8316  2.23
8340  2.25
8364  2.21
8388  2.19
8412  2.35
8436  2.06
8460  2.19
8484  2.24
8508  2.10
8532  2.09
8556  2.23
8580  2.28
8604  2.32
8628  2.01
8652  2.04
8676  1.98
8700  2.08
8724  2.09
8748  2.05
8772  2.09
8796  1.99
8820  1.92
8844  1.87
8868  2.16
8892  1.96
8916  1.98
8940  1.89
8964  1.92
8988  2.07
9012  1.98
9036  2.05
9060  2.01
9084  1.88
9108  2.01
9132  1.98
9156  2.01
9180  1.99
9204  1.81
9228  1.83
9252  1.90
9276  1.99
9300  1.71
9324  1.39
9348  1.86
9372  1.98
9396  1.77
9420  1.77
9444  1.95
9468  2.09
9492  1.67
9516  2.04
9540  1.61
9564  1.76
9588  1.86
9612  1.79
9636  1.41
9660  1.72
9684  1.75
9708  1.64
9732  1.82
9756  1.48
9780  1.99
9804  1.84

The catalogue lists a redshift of 0.15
